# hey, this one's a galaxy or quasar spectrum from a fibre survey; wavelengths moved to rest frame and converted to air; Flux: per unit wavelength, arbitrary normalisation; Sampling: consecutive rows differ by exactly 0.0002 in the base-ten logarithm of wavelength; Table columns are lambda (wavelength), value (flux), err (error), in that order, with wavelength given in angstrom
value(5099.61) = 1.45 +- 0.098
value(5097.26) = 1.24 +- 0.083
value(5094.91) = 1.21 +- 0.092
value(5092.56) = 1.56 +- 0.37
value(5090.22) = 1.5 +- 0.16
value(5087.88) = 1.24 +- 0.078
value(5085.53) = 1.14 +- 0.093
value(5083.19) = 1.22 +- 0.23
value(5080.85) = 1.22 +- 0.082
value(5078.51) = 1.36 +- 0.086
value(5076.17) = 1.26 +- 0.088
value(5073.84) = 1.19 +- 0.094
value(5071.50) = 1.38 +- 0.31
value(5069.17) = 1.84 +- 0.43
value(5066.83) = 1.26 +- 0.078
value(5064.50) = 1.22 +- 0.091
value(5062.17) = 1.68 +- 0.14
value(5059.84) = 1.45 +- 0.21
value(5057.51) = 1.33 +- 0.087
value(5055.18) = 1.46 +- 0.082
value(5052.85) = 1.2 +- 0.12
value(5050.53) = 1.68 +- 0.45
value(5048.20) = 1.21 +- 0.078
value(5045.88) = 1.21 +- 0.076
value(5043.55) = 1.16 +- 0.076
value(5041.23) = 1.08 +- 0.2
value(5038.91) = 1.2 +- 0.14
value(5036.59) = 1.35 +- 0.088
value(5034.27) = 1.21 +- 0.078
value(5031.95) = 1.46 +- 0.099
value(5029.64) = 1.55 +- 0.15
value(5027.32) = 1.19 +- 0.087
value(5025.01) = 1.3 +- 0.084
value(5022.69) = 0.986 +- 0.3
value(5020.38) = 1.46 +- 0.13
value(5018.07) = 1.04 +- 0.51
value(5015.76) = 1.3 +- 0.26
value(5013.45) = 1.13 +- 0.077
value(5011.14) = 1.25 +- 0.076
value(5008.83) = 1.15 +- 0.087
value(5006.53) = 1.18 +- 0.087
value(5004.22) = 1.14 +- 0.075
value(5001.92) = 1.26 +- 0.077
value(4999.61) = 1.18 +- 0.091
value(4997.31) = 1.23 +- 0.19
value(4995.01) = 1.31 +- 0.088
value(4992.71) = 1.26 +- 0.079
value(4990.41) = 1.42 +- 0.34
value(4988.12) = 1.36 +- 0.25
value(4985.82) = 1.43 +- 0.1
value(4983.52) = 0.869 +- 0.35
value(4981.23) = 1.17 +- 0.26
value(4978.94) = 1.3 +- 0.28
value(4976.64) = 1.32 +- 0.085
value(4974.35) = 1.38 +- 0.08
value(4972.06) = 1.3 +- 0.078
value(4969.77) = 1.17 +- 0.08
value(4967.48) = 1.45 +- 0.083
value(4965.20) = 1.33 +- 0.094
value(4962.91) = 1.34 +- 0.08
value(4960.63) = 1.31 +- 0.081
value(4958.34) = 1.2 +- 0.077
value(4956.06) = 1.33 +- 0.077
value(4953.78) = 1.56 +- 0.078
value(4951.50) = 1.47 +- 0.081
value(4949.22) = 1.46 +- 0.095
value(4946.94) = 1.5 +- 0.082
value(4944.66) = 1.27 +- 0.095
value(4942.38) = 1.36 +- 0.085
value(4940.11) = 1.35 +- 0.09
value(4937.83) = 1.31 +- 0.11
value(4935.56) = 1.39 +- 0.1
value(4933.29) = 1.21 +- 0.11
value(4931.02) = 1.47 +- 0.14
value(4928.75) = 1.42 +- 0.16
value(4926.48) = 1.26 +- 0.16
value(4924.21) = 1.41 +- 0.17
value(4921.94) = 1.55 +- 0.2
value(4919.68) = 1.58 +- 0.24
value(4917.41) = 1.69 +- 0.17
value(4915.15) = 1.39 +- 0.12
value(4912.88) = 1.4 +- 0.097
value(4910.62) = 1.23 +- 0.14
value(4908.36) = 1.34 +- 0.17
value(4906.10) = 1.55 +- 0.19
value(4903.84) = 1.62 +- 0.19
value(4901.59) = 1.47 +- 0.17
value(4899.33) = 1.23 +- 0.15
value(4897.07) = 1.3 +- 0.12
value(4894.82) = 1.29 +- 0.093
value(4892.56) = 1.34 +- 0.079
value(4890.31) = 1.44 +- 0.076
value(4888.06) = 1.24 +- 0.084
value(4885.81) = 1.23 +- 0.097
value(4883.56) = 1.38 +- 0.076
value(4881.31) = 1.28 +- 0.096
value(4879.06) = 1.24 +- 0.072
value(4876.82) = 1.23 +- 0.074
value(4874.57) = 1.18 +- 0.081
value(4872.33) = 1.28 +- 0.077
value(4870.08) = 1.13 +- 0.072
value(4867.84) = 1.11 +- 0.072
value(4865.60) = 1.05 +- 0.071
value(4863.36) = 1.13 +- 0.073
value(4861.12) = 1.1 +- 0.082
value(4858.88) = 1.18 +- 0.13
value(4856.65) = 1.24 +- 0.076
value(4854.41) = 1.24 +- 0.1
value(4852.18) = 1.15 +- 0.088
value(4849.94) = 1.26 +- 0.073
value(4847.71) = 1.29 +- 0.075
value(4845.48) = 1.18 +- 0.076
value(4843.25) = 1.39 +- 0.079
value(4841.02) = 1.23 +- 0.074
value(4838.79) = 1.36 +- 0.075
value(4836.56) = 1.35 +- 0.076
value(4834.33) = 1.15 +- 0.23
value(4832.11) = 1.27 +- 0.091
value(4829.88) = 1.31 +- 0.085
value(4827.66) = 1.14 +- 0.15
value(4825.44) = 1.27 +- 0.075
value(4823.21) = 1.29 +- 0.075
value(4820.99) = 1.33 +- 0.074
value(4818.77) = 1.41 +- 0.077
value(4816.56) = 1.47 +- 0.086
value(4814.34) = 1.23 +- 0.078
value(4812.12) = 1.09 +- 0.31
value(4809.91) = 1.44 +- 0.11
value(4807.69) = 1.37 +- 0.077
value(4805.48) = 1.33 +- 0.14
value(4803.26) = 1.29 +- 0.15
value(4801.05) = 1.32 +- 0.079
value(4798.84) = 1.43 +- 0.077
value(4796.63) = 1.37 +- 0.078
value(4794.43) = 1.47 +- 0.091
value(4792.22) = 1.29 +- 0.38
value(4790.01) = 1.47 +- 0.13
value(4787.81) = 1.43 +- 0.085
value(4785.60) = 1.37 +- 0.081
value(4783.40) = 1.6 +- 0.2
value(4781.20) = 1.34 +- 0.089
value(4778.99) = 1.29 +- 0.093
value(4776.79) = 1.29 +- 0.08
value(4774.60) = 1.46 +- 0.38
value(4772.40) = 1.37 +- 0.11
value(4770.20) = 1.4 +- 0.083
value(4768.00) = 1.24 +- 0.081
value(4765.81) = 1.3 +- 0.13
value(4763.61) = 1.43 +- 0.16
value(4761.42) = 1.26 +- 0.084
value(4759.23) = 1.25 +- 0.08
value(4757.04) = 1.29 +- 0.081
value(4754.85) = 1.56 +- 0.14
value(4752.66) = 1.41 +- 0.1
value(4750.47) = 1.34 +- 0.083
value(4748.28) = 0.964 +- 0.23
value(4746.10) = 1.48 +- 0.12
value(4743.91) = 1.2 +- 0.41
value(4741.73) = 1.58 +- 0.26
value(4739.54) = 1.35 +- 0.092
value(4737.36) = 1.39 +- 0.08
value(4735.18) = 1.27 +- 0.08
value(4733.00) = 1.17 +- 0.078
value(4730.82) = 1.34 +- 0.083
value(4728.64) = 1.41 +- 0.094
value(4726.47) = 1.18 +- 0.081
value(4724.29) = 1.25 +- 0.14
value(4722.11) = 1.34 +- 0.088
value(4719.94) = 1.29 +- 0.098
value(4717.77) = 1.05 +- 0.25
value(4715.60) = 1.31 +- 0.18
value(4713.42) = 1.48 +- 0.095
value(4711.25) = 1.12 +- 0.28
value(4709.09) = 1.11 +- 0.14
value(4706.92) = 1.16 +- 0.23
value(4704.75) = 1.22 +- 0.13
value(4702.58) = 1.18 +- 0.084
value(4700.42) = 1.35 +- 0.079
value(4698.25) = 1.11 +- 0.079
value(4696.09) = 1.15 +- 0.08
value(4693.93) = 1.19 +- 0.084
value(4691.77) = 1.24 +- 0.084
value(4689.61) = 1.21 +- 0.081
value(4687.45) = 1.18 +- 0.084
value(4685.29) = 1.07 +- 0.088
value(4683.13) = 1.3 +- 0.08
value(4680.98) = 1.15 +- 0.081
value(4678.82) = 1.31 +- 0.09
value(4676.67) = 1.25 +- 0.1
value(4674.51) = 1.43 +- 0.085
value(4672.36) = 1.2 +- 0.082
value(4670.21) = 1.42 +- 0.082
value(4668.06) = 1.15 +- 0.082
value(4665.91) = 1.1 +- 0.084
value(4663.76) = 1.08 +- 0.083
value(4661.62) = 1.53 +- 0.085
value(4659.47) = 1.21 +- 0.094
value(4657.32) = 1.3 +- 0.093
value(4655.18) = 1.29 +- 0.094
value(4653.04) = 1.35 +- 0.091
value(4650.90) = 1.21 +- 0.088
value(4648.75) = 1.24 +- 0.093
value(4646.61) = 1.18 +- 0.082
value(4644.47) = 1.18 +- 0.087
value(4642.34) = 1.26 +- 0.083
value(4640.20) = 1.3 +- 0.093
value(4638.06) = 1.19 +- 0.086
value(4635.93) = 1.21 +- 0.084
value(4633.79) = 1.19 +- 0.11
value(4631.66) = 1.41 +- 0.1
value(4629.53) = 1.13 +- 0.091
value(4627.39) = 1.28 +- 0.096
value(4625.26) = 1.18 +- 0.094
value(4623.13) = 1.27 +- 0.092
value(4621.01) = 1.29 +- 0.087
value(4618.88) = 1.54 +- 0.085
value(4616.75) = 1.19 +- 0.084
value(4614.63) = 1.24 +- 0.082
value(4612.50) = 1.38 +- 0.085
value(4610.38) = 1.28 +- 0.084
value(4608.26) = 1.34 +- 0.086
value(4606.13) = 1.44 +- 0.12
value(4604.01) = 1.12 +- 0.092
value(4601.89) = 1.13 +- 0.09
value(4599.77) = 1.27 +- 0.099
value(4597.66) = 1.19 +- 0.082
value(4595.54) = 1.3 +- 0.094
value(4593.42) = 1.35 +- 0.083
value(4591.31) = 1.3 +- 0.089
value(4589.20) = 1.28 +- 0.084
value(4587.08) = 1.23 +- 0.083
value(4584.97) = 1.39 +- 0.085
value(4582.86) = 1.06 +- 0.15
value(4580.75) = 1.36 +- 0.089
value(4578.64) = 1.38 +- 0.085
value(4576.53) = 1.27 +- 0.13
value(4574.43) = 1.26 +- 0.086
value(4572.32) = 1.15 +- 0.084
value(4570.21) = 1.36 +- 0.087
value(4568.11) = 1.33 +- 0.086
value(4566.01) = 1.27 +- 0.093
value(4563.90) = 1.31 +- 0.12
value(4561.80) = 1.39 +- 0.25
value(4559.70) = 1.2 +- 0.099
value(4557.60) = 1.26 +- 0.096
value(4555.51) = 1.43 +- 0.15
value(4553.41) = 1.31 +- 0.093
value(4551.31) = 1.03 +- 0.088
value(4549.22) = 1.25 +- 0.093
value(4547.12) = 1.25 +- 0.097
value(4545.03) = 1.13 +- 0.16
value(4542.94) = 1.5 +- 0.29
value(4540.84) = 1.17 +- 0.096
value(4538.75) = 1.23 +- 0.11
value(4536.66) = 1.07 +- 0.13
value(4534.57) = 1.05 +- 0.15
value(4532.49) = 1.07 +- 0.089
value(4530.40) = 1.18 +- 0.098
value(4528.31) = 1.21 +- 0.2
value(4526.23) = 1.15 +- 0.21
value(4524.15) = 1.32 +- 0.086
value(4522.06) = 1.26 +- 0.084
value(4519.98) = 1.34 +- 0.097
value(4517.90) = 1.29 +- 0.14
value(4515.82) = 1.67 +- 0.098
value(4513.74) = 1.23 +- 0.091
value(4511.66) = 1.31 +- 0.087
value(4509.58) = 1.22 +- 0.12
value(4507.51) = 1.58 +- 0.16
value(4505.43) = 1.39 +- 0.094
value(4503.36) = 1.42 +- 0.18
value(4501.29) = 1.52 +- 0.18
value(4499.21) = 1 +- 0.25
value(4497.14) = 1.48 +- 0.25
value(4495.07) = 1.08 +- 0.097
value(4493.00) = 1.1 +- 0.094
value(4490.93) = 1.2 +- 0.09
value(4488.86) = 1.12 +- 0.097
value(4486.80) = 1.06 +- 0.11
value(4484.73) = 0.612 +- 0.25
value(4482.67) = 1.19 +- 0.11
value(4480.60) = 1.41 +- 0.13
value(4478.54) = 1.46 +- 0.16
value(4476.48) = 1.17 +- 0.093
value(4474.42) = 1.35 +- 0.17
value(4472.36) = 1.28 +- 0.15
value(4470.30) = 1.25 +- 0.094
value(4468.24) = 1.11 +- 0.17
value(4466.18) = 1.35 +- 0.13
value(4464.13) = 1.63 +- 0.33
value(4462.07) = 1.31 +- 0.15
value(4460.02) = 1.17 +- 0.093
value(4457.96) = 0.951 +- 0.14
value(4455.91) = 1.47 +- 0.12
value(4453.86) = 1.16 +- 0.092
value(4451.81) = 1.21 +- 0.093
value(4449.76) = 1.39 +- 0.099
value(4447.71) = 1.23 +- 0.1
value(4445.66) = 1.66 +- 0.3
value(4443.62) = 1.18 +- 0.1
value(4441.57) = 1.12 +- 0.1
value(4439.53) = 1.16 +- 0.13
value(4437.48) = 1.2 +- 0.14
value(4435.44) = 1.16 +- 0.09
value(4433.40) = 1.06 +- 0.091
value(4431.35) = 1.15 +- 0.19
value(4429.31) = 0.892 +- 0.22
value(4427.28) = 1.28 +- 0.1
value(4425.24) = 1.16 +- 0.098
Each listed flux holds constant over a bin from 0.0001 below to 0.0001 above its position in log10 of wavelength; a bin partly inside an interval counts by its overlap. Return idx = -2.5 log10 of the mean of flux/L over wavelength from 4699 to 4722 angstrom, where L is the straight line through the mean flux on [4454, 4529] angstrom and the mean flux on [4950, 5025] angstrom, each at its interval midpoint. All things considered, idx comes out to 0.03 mag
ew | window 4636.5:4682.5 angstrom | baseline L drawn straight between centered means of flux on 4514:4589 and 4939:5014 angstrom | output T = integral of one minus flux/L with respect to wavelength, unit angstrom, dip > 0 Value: 0.6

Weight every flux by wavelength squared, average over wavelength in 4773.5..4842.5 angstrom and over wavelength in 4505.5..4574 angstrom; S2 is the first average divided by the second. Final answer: 1.2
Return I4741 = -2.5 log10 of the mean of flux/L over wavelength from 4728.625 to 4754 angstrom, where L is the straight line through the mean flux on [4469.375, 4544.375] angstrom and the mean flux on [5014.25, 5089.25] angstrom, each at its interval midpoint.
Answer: -0.04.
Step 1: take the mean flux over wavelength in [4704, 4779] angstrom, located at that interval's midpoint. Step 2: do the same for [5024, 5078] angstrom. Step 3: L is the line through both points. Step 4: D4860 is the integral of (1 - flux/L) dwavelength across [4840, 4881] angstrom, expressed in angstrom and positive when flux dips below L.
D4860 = 3.6 angstrom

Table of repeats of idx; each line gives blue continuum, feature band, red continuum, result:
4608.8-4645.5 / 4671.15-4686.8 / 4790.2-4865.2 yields 0.024 mag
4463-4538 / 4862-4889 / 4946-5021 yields 0.065 mag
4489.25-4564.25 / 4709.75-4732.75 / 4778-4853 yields 0.029 mag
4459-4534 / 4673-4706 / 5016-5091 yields 0.050 mag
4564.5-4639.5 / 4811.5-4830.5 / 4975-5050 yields -0.025 mag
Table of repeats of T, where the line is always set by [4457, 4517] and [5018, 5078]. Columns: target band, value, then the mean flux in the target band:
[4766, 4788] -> -1.3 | 1.37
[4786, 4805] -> -1.2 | 1.38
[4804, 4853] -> 0.5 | 1.29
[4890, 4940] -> -3.4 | 1.4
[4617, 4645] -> 0.4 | 1.26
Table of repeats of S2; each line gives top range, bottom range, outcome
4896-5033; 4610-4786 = 1.16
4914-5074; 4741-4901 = 1.10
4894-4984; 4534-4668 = 1.25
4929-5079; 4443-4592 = 1.27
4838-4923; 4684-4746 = 1.12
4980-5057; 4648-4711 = 1.17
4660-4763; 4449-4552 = 1.11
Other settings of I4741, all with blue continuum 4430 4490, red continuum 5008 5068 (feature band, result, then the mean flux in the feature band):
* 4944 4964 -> -0.09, 1.38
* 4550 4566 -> -0.03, 1.28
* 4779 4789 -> -0.13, 1.42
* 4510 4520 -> -0.11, 1.36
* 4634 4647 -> 0.02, 1.22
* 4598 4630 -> -0.03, 1.27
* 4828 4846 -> -0.01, 1.28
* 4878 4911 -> -0.06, 1.35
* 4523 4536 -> 0.06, 1.16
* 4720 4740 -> -0.04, 1.3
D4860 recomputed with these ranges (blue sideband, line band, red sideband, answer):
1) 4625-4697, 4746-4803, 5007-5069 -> -4.7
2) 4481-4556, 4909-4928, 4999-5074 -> -2.3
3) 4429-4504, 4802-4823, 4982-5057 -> -1.4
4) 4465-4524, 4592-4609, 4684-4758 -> 0.0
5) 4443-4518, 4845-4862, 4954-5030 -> 0.8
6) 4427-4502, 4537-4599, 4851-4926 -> -1.6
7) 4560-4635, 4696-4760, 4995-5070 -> 0.2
